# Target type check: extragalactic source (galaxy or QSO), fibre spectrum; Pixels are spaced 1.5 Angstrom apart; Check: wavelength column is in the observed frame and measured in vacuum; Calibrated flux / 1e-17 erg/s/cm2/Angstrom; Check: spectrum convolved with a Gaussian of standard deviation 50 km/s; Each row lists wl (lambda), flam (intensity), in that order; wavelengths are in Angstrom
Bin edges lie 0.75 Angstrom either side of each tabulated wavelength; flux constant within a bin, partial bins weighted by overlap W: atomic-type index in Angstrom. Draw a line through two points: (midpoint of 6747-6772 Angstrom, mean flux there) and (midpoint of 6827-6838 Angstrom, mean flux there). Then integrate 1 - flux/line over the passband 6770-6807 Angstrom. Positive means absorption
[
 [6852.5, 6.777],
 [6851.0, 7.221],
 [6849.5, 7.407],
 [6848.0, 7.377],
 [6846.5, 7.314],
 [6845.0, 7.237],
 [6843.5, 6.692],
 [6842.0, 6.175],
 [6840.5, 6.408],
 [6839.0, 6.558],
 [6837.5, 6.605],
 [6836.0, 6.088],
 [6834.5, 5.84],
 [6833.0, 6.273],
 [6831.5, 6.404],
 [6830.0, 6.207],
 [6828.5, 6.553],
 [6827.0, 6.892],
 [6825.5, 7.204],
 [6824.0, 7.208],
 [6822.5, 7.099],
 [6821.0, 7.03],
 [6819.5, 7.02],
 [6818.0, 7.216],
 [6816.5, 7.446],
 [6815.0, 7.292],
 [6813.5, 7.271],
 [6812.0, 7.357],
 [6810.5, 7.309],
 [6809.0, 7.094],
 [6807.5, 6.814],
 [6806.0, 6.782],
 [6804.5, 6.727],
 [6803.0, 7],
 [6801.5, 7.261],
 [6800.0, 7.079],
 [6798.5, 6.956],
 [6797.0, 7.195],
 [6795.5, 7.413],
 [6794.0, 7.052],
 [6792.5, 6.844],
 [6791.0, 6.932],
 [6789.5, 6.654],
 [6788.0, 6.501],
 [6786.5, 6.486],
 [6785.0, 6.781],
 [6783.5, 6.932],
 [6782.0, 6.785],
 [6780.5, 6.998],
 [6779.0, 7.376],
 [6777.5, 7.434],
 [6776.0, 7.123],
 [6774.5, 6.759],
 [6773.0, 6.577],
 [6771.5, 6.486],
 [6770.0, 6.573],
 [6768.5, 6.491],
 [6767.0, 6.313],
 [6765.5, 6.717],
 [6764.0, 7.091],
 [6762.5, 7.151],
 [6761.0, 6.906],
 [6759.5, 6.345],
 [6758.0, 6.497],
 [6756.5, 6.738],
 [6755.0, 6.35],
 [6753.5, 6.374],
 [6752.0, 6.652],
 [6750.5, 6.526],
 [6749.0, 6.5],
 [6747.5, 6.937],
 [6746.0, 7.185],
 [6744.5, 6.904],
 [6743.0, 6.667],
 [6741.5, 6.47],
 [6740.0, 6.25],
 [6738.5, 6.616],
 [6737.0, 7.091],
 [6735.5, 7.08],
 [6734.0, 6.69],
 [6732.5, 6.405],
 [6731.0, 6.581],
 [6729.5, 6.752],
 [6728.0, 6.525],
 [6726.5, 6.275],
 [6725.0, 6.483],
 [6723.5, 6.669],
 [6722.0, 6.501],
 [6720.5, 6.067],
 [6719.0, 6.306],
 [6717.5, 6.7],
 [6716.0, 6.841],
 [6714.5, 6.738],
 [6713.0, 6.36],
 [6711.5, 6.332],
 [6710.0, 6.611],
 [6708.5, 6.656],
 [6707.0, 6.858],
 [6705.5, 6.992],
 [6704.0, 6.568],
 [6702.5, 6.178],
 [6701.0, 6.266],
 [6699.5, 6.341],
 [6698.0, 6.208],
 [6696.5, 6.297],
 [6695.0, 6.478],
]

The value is -2.4 Angstrom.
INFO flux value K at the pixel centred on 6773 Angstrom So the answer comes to 6.577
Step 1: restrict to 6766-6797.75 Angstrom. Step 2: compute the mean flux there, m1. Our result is 6.84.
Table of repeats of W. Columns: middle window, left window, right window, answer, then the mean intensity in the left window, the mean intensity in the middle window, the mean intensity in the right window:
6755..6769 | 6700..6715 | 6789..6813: 0.3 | 6.55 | 6.68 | 7.04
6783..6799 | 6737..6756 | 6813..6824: 0.2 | 6.64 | 6.88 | 7.2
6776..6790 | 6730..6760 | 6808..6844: -0.4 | 6.65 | 6.9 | 6.8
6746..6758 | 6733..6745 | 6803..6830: 0.3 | 6.71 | 6.61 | 7.05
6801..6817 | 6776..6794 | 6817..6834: -0.6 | 6.9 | 7.12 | 6.82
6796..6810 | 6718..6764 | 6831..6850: -0.8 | 6.62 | 7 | 6.64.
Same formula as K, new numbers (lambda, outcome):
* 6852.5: 6.777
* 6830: 6.207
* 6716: 6.841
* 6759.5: 6.345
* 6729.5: 6.752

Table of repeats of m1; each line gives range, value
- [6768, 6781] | 6.87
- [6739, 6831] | 6.86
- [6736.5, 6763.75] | 6.68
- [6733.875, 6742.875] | 6.7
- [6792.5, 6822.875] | 7.11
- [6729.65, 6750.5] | 6.72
